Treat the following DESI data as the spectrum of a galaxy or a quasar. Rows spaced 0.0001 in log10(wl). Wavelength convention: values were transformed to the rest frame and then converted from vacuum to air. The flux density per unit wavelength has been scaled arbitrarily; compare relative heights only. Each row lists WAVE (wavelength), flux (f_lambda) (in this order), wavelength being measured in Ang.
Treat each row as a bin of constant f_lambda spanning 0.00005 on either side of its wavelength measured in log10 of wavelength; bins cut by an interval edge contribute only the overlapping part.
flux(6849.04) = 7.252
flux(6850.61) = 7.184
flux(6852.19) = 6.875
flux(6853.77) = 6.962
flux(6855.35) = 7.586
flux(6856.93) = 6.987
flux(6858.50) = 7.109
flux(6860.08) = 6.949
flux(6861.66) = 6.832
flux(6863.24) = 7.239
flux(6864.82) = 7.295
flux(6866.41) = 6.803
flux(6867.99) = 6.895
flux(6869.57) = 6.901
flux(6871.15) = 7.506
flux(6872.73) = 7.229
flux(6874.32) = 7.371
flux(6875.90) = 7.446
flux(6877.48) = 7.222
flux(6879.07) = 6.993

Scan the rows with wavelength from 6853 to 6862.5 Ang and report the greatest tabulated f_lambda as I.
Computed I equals 7.586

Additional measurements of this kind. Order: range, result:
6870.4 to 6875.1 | 7.506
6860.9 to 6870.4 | 7.295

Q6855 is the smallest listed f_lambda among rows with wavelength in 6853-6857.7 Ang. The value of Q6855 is 6.962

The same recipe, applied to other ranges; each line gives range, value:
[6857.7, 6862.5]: 6.832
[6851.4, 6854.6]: 6.875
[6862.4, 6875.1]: 6.803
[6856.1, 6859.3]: 6.987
